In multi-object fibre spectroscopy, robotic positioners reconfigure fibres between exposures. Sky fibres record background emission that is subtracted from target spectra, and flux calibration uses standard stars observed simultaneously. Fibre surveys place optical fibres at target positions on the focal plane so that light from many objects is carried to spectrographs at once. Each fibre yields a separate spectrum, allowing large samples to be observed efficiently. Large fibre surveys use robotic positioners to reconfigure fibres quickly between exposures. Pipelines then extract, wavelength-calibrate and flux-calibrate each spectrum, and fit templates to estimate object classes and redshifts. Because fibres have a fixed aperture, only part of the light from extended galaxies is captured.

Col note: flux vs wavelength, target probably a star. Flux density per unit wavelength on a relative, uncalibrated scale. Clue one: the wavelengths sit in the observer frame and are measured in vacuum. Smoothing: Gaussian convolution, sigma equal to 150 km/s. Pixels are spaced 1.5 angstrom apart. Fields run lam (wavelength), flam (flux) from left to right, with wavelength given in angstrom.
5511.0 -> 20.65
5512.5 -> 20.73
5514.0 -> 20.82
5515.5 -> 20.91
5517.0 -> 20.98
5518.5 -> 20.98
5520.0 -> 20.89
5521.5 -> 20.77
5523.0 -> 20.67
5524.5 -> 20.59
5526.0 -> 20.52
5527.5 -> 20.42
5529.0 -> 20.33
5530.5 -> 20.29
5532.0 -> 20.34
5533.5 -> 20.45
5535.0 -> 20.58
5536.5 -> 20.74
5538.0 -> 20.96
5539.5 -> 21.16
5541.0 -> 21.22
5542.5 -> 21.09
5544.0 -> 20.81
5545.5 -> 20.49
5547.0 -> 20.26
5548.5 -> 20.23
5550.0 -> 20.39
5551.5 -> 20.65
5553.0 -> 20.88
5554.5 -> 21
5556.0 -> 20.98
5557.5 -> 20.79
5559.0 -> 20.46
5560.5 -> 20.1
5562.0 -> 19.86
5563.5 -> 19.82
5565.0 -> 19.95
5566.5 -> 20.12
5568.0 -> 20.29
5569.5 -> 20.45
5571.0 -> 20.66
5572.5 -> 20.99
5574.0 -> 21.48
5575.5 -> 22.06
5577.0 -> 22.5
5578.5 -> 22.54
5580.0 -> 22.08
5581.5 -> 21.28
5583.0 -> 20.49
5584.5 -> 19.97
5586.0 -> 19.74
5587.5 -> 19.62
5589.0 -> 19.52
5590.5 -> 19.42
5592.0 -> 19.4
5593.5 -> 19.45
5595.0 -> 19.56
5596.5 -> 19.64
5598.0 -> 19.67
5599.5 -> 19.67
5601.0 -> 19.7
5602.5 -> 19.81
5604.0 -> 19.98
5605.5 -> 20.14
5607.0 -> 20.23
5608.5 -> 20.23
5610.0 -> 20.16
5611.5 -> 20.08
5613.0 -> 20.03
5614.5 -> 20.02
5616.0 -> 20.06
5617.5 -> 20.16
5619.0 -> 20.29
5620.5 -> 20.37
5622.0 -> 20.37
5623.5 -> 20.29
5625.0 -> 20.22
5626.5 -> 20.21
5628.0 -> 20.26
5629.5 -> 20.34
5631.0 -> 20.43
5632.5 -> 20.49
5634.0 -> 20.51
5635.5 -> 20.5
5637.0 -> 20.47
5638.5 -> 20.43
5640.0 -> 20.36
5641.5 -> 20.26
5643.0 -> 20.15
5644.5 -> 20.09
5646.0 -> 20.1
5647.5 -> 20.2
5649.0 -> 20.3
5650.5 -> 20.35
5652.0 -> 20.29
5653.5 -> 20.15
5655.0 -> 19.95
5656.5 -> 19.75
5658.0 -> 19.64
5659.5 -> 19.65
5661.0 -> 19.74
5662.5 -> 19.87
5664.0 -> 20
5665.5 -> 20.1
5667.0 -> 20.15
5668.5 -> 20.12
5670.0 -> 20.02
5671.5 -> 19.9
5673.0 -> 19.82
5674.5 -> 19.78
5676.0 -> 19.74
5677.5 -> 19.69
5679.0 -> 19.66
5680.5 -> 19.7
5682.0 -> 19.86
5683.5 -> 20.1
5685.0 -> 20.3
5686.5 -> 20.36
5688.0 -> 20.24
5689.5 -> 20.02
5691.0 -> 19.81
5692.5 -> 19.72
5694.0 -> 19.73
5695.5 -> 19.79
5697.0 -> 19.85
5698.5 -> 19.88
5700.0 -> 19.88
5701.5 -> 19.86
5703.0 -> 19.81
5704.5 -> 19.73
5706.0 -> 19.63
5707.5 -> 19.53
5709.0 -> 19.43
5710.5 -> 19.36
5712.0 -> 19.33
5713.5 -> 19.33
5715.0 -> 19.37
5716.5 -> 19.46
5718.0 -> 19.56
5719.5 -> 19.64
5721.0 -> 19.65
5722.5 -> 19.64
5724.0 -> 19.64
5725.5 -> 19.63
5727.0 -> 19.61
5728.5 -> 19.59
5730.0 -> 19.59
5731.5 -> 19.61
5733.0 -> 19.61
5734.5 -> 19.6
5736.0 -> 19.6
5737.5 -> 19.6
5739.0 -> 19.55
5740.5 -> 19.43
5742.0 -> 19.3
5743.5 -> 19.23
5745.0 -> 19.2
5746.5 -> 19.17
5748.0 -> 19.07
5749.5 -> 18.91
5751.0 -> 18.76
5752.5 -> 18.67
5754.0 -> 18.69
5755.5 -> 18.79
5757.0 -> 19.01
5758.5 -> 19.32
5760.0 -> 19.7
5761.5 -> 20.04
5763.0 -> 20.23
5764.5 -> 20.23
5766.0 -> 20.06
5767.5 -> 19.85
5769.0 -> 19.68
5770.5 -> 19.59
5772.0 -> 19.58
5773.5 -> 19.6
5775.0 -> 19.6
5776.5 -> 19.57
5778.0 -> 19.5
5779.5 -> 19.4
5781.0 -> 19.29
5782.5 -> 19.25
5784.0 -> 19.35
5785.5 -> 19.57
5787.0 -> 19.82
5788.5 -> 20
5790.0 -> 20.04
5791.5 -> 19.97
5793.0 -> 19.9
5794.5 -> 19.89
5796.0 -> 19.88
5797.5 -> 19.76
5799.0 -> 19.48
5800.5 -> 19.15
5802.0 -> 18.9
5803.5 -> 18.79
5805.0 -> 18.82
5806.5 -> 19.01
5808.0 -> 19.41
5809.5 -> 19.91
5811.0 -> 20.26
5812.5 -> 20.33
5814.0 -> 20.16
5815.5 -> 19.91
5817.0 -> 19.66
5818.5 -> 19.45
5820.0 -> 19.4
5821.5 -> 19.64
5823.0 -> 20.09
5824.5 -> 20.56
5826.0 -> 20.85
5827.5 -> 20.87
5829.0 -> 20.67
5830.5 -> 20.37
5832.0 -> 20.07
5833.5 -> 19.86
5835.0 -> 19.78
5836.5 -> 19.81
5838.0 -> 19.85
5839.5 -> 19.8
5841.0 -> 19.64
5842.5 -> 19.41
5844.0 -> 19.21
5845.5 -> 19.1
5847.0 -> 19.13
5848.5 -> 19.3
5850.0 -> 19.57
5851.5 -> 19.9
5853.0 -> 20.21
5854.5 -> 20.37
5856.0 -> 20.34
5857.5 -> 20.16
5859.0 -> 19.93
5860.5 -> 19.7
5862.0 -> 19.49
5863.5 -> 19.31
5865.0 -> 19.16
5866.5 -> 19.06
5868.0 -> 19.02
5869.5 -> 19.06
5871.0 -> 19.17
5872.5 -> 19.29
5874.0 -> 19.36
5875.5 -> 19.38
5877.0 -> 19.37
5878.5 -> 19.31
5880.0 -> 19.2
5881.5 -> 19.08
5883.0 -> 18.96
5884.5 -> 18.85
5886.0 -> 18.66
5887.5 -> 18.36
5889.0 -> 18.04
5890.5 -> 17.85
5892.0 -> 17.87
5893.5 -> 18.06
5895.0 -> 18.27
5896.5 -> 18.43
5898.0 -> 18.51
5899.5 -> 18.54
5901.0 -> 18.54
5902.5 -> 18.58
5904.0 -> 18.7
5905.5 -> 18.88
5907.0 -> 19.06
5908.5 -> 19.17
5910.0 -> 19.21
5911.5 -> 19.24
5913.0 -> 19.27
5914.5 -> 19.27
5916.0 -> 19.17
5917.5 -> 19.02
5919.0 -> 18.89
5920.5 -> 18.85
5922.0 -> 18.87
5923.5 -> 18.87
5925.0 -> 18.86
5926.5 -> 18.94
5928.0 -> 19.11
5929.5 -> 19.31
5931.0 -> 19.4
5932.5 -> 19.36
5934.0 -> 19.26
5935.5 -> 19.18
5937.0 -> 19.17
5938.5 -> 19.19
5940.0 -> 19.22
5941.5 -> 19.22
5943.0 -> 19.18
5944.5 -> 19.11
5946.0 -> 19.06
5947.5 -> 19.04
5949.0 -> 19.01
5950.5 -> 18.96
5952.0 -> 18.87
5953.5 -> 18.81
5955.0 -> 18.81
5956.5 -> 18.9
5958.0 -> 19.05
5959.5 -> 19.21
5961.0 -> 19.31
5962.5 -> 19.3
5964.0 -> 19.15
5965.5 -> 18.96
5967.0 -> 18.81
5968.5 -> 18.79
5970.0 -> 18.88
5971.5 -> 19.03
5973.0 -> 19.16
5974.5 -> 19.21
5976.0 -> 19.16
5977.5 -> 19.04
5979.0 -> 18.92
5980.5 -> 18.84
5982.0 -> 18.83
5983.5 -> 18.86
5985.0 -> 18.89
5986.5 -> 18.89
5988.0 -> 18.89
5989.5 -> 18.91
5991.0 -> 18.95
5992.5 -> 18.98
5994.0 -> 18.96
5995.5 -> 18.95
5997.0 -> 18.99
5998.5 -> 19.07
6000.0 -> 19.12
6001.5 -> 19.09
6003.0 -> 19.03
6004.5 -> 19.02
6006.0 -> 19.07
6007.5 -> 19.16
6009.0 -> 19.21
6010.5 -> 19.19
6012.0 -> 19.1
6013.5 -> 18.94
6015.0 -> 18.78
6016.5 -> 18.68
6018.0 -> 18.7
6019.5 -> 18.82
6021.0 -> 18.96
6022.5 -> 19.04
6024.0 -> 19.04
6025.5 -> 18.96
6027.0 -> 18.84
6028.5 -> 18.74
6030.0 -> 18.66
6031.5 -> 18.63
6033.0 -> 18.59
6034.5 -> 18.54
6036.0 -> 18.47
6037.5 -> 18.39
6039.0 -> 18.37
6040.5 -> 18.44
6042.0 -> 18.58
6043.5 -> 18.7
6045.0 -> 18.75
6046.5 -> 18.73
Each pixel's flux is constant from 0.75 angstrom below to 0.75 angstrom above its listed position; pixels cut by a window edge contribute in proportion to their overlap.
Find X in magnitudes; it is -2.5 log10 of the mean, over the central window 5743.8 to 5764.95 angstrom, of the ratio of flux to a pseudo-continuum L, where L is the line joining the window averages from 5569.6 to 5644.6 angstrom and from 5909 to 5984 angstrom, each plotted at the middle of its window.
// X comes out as 0.03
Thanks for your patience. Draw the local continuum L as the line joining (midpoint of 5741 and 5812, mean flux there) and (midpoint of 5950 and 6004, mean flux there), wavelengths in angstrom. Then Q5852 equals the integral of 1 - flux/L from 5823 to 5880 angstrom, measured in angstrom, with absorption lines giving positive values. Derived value -1.2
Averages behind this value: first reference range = 19.5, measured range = 19.7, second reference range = 19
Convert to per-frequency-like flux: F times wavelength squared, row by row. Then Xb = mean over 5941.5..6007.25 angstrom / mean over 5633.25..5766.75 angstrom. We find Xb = 1.1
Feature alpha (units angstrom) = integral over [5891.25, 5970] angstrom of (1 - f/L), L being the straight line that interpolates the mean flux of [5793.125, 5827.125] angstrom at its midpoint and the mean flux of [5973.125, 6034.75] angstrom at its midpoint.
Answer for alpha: 1.12 angstrom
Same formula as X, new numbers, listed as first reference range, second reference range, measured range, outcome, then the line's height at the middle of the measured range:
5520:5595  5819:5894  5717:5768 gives 0.02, 19.9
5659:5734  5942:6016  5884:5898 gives 0.06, 19.2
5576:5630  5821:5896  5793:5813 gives 0.01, 19.6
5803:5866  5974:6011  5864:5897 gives 0.04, 19.6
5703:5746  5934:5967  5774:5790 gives -0.01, 19.4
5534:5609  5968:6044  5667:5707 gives 0.01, 20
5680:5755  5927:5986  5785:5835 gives -0.03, 19.4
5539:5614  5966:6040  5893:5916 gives 0.03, 19.3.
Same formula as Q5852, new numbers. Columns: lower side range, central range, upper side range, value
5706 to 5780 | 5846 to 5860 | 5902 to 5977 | -0.5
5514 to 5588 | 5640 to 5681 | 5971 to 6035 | 0.6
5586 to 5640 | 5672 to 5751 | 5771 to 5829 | 1.0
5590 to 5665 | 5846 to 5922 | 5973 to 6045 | 0.7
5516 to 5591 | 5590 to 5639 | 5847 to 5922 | 0.7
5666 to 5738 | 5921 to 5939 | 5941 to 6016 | 0.0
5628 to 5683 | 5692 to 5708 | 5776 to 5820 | 0.1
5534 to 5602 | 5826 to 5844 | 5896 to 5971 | -0.6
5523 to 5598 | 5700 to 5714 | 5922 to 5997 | 0.3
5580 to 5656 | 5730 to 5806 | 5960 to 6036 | 0.7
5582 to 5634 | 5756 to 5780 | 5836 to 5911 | -0.2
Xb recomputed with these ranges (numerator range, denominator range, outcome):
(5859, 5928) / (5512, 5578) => 1.03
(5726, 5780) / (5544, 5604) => 1.02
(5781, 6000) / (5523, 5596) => 1.05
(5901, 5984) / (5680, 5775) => 1.05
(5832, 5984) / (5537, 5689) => 1.04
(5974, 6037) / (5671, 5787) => 1.06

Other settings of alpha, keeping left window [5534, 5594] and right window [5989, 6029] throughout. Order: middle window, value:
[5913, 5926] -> 0.2 angstrom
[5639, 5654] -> 0.1 angstrom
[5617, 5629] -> 0.1 angstrom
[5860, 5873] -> 0.2 angstrom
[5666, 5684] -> 0.3 angstrom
